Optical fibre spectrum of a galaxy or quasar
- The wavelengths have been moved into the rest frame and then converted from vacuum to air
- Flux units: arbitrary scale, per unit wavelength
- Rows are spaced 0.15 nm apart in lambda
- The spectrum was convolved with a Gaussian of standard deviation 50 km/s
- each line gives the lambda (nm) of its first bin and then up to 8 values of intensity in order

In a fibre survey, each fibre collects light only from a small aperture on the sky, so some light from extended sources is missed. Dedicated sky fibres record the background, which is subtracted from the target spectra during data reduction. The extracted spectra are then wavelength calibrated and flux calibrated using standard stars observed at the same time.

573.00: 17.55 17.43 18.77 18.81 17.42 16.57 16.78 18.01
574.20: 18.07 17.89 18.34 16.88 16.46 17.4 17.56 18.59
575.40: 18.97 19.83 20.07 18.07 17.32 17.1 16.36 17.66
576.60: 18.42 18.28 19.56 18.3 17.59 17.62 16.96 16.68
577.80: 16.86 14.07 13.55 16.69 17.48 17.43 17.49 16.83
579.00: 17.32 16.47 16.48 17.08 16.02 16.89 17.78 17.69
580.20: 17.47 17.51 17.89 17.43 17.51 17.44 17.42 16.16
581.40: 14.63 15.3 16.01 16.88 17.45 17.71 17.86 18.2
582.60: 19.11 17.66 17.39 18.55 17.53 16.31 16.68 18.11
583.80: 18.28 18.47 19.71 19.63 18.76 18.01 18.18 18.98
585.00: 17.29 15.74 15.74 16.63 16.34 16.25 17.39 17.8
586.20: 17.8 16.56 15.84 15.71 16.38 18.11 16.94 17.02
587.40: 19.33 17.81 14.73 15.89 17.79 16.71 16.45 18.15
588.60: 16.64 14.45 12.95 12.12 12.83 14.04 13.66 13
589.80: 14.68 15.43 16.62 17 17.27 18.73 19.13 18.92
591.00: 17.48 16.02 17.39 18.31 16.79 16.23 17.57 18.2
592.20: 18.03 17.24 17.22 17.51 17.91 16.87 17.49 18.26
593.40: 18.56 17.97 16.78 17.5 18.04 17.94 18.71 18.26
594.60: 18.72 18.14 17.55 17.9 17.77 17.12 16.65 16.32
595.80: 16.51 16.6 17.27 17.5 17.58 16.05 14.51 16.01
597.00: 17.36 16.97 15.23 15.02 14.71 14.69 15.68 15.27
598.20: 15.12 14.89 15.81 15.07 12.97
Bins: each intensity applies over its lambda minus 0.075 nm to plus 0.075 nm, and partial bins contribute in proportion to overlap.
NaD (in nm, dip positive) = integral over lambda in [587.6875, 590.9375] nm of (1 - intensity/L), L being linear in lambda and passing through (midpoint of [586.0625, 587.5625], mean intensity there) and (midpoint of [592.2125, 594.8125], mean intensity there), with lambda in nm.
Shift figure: 0.30 nm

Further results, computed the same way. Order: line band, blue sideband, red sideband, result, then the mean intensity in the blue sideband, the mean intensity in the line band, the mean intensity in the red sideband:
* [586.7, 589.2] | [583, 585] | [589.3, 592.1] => 0.156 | 18.2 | 16.2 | 16.7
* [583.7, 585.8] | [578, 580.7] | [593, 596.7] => -0.075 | 16.9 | 17.7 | 17.5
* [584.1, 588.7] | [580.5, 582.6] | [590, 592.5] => 0.026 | 17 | 17.2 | 17.5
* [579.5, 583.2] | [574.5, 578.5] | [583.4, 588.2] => 0.033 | 17.5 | 17.3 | 17.3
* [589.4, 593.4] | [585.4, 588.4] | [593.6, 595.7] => 0.072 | 16.9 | 17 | 17.7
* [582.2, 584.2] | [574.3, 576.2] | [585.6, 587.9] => -0.087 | 18.1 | 18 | 16.9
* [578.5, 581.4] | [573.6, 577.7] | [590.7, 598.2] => 0.091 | 17.8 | 17.1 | 17.1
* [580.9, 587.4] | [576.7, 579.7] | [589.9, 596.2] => -0.059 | 16.9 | 17.3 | 17.5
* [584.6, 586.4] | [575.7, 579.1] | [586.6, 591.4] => -0.059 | 17.2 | 17.1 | 16.2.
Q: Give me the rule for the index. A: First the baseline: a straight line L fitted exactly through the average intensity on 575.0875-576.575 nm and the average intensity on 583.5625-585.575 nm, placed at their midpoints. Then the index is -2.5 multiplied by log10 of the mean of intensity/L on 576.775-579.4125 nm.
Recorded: 0.07 mag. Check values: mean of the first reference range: 18.2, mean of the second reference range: 17.9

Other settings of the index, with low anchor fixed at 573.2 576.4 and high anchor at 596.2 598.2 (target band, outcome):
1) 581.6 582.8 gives -0.023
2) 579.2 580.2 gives 0.026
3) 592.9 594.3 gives -0.103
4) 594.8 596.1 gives -0.071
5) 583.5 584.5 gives -0.098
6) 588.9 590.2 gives 0.177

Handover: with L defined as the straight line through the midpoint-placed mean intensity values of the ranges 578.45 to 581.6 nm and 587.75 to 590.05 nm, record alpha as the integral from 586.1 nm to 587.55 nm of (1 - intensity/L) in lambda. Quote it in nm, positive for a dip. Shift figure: -0.156 nm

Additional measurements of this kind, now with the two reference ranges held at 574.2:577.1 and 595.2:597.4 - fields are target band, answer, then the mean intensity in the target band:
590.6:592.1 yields -0.061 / 17.6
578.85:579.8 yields 0.057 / 16.7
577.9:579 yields 0.093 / 16.3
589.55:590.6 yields 0.064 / 16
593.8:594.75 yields -0.085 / 18.2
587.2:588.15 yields 0.007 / 17.1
